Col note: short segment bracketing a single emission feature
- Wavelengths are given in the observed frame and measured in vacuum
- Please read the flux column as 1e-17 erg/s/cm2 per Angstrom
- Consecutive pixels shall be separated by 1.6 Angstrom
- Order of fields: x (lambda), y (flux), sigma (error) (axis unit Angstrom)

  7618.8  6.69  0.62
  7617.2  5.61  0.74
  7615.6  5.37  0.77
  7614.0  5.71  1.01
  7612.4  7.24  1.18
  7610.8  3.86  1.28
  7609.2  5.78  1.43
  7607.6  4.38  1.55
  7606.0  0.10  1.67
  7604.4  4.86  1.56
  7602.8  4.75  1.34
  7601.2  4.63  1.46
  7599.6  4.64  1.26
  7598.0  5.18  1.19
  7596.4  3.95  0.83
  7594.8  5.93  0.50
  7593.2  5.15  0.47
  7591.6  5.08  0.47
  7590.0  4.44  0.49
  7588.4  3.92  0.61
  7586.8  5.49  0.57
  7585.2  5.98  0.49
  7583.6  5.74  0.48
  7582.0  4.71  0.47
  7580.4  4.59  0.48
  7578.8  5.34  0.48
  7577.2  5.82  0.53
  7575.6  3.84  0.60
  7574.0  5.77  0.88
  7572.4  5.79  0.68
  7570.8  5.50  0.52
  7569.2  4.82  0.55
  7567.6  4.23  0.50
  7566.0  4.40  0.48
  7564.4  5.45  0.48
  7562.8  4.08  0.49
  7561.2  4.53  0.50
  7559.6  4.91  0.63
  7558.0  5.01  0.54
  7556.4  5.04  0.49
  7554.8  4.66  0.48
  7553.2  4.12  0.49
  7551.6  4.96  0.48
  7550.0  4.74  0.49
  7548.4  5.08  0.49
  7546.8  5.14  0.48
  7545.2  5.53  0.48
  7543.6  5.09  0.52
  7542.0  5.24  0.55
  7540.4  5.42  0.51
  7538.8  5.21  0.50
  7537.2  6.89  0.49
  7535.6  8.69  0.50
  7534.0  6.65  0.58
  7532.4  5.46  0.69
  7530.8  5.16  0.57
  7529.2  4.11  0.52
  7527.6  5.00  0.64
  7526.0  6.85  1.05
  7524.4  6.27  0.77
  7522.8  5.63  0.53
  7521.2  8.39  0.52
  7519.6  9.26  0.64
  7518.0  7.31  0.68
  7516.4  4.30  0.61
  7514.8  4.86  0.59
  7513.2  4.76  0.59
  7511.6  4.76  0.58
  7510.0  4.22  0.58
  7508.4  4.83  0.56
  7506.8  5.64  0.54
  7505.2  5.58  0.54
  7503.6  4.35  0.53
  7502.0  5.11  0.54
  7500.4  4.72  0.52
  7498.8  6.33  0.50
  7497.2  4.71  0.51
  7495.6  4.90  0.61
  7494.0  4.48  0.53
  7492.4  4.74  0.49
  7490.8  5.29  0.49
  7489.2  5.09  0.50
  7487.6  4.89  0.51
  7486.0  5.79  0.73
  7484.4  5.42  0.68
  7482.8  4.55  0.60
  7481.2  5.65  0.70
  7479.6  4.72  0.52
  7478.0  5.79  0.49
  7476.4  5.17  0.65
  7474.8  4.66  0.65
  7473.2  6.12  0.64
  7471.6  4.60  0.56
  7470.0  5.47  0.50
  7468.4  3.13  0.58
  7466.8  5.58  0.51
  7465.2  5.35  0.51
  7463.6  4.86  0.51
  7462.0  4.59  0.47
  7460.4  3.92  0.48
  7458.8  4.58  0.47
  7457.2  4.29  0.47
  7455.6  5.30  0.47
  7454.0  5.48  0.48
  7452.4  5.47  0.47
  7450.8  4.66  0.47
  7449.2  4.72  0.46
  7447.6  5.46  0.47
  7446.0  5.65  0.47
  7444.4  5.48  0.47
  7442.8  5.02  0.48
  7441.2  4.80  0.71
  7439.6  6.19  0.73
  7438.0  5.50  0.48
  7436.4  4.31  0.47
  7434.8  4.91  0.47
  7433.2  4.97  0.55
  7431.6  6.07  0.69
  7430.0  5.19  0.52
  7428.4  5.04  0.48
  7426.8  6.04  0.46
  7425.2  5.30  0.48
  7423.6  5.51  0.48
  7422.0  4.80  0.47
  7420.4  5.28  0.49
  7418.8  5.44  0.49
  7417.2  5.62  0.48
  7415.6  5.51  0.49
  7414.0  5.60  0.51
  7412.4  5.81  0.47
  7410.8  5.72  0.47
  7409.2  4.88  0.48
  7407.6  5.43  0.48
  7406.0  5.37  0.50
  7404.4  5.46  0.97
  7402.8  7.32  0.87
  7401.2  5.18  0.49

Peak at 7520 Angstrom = [S II] 6716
